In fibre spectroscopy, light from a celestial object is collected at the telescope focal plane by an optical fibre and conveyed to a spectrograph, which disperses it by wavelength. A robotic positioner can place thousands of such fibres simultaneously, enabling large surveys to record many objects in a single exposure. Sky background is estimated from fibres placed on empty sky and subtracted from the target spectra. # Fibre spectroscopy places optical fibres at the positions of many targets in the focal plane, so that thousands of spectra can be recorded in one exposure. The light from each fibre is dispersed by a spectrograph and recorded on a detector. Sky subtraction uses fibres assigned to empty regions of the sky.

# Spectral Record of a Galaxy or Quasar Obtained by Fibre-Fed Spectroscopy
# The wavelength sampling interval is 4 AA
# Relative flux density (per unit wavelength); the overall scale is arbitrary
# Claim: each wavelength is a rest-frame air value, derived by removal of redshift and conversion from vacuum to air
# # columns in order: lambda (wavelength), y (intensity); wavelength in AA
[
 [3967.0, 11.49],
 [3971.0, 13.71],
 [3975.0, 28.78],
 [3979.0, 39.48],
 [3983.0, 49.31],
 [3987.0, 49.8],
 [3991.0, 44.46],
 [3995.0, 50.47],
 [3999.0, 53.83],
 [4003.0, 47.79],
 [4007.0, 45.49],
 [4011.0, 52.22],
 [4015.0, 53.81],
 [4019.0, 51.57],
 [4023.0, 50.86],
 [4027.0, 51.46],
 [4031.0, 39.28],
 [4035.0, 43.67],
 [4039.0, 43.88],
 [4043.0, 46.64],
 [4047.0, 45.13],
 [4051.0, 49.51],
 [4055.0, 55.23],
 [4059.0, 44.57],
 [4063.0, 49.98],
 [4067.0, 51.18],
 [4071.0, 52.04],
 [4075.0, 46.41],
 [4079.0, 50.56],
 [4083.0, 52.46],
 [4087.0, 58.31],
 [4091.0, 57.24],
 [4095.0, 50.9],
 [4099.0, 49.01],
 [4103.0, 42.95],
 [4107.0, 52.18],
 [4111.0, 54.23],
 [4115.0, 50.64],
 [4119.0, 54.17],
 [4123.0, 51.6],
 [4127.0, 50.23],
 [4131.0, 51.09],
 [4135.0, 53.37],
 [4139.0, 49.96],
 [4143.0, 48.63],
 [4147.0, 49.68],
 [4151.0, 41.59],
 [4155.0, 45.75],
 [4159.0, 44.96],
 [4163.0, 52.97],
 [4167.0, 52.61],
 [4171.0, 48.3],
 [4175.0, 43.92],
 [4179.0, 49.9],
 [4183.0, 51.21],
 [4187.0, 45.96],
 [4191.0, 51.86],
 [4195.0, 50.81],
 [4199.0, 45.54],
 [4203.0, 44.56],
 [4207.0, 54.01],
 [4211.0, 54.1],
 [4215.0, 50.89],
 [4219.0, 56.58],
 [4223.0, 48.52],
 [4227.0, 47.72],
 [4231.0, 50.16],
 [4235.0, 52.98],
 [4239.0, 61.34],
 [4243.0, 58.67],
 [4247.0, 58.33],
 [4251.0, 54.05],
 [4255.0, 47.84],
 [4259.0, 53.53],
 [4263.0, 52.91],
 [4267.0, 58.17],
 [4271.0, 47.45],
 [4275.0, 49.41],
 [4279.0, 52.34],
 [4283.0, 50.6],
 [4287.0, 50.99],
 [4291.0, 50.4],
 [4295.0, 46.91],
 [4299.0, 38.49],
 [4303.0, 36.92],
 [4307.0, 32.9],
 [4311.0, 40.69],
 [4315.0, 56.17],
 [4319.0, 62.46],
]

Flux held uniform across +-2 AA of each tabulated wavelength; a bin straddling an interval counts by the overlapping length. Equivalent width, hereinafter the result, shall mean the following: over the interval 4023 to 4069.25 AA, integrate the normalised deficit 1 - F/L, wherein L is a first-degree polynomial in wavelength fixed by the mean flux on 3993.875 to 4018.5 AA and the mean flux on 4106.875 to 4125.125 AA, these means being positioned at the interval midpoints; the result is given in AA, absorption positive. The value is 3.5 AA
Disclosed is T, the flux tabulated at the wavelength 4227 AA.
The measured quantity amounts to 47.72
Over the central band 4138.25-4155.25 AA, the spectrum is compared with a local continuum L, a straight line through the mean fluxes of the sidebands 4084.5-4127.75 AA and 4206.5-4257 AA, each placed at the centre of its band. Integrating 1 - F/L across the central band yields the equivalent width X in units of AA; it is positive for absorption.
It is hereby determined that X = 1.76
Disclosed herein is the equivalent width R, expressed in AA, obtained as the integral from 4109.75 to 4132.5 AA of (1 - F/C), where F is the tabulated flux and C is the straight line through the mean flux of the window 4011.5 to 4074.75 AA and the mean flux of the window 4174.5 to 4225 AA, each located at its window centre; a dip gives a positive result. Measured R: -1.2 AA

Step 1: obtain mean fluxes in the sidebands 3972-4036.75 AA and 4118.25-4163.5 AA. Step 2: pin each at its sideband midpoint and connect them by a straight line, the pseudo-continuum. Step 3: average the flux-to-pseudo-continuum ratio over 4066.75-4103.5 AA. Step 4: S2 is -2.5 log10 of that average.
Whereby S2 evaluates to -0.07 mag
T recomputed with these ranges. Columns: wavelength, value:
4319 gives 62.46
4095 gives 50.9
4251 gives 54.05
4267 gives 58.17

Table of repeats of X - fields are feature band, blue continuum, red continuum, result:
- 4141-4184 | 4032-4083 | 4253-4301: 0.9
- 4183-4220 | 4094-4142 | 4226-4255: 2.1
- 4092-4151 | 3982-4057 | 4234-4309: -1.4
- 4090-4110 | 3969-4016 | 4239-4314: -1.9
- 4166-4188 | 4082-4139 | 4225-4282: 1.6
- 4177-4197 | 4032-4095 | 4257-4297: 0.3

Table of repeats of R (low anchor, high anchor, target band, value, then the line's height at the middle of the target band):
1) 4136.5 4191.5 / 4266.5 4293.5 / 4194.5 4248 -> -3.0 AA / 49.6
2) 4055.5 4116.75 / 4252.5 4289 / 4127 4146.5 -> 0.2 AA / 51.1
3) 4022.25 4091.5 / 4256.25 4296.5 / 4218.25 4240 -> -0.6 AA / 50.8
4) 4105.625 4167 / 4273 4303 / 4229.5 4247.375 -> -2.9 AA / 48.5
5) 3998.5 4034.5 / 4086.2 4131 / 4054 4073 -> 0.0 AA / 50.5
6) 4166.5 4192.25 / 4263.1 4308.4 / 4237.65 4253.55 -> -3.3 AA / 47.8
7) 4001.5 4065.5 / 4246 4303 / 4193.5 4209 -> 0.3 AA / 49.6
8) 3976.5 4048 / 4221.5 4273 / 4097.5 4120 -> -0.2 AA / 49.9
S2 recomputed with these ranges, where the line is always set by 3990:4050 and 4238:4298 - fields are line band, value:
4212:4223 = -0.025 mag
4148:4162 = 0.122 mag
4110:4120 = -0.063 mag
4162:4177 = 0.033 mag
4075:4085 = -0.029 mag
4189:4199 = 0.022 mag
